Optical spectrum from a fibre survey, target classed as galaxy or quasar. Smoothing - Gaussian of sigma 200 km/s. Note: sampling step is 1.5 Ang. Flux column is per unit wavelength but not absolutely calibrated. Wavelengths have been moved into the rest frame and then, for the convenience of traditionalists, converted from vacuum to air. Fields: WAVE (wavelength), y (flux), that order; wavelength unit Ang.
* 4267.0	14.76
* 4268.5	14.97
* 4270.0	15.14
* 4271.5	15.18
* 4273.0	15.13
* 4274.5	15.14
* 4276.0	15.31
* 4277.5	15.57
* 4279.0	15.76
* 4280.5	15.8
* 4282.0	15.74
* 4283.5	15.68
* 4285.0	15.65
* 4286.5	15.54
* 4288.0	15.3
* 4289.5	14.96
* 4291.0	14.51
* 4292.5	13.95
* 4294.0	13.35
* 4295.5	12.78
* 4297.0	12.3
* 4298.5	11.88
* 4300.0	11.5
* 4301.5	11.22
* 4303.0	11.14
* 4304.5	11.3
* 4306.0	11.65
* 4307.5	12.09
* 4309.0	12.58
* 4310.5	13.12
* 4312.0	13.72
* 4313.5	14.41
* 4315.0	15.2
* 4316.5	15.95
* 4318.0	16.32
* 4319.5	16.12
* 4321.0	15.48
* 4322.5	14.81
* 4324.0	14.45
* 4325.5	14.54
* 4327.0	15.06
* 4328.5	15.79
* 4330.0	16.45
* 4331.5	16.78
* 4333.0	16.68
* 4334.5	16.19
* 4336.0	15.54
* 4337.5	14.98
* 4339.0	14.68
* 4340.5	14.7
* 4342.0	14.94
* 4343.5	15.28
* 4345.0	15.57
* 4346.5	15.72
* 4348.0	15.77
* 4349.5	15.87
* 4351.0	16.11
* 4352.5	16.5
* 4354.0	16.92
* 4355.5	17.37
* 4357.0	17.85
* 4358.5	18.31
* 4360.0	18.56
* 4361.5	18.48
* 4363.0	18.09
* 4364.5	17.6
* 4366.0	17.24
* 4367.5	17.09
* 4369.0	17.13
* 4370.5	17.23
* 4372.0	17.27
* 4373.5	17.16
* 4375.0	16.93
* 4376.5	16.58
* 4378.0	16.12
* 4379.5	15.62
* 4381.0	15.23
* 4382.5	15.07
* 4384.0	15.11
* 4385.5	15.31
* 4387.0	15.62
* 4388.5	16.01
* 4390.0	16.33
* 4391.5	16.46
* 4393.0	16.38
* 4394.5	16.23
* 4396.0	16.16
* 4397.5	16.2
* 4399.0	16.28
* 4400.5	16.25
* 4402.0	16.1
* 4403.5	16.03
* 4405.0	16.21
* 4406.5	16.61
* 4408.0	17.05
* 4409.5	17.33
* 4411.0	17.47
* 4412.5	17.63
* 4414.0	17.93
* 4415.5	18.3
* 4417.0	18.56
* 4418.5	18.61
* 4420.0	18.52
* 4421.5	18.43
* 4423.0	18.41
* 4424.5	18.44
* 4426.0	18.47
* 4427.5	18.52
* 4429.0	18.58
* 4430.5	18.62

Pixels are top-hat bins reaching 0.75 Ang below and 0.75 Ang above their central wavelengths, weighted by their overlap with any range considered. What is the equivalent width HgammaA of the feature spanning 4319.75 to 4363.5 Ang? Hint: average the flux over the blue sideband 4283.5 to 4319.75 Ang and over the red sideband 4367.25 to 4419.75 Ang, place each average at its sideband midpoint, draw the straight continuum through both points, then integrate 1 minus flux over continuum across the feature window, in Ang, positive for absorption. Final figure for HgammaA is -3.4 Ang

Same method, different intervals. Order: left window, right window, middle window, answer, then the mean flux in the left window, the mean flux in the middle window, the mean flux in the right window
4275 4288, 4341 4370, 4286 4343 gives 6.7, 15.6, 14.3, 16.8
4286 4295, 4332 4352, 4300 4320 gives 2.1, 14.5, 13.3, 15.6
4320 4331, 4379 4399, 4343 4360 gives -1.2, 15.3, 16.6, 15.8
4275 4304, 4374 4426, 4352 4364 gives -1.5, 14.1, 17.8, 16.8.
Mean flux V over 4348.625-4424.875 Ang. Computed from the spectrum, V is 16.9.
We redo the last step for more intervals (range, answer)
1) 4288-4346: 14.3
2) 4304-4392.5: 15.8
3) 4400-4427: 17.6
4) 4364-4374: 17.2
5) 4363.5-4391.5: 16.4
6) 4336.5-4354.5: 15.6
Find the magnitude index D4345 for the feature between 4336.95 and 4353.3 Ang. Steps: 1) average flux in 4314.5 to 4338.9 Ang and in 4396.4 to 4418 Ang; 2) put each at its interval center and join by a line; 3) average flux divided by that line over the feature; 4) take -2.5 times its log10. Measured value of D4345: 0.032 mag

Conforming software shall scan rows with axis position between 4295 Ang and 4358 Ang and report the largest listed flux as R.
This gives 17.85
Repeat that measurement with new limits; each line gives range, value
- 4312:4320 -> 16.32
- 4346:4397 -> 18.56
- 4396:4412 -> 17.47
